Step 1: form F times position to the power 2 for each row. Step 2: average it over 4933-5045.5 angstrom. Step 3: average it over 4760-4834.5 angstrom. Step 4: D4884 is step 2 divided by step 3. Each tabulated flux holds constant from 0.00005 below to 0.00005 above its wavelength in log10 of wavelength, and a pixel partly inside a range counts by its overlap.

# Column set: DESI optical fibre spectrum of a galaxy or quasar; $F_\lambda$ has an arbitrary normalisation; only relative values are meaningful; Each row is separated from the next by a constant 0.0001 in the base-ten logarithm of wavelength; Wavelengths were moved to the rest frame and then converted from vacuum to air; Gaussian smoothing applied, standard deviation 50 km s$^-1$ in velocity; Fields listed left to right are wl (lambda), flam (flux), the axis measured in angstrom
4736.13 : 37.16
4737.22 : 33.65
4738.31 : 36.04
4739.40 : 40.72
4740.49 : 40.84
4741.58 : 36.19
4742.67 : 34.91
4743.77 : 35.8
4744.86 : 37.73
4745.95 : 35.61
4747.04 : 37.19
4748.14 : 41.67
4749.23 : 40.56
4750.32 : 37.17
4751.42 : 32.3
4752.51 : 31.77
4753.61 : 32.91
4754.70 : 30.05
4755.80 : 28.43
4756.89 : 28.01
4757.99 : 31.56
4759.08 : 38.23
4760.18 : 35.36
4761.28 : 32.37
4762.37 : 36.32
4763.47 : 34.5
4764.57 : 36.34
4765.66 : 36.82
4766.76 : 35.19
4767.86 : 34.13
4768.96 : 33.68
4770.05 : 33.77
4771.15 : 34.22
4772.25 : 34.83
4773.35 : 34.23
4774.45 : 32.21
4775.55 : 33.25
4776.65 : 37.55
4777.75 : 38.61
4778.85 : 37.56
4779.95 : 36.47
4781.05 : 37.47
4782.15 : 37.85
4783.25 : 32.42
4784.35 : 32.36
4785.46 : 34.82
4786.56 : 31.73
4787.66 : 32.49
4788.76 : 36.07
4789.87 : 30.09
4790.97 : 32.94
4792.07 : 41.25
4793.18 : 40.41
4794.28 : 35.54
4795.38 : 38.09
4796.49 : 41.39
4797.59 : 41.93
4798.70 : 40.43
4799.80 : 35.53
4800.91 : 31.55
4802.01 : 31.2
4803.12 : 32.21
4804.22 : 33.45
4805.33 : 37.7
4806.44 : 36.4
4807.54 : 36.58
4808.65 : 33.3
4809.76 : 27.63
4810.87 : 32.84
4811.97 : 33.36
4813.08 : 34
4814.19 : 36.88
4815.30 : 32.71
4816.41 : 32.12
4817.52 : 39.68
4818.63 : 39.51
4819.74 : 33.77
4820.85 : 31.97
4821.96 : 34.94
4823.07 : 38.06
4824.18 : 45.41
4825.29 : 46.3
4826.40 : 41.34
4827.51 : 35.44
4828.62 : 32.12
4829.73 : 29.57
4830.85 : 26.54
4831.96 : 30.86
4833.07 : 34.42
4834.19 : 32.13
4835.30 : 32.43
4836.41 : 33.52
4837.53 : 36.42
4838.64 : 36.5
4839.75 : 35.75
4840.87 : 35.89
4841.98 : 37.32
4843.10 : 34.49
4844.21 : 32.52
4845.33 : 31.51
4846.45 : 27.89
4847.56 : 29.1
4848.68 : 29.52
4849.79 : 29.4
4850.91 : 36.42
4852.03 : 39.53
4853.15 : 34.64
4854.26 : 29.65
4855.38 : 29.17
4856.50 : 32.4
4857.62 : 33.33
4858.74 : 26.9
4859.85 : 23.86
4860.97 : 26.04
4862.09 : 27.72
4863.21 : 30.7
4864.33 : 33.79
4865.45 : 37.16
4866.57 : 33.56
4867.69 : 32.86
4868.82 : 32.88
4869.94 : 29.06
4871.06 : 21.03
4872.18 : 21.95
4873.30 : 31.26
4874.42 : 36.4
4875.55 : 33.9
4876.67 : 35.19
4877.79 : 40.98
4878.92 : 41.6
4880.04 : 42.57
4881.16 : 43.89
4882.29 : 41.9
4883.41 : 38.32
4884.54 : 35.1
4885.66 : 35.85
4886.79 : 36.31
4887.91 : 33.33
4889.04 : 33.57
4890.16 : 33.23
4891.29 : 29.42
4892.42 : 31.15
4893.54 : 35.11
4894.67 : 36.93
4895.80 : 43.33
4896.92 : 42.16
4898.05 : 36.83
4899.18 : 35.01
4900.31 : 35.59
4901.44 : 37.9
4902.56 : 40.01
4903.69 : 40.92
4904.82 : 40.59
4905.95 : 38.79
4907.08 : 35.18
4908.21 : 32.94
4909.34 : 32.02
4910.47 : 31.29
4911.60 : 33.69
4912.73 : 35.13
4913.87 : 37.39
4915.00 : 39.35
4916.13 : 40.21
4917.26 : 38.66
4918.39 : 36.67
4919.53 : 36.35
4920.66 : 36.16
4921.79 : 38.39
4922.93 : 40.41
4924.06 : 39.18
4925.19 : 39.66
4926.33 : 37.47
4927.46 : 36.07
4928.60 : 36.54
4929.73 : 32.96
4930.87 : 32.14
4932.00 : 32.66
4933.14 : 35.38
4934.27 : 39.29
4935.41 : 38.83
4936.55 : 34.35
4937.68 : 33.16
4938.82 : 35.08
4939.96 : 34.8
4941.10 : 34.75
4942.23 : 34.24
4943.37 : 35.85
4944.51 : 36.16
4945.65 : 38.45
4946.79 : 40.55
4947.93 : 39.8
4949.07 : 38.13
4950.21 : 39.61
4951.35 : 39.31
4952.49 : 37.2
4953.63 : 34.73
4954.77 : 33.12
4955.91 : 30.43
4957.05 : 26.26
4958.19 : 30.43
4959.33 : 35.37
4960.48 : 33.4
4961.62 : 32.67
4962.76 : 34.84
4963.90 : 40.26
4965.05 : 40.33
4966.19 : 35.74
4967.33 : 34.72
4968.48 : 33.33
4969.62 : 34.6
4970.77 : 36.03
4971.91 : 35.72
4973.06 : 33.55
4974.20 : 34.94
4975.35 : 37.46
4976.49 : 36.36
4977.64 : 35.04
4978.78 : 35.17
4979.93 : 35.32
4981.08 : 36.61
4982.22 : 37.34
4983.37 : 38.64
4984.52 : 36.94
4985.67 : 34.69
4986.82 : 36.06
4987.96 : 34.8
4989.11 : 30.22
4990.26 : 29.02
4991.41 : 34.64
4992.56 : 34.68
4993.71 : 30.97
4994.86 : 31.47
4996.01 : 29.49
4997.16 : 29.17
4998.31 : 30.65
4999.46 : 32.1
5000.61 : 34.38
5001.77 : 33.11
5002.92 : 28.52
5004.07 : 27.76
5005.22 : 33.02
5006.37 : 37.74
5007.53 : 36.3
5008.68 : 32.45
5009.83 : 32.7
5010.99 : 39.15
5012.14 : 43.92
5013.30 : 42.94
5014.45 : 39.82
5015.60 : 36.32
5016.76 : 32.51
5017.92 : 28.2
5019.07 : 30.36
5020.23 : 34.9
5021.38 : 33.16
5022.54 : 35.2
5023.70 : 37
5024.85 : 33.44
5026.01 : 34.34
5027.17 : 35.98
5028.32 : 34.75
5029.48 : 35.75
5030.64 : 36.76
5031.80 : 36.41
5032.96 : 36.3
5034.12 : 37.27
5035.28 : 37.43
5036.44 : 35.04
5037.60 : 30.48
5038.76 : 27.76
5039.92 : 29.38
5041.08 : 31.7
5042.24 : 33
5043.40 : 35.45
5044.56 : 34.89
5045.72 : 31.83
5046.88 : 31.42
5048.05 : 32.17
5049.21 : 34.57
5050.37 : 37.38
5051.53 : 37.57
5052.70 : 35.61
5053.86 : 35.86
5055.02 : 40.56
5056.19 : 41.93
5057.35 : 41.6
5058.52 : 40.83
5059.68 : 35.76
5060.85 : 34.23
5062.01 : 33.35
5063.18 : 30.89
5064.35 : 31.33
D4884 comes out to 1.07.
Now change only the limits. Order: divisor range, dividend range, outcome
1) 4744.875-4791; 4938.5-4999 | 1.09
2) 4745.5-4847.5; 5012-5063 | 1.11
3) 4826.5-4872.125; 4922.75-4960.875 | 1.17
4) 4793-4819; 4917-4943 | 1.07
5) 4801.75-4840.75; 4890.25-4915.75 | 1.08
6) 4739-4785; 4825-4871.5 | 0.95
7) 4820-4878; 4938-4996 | 1.12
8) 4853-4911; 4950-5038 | 1.05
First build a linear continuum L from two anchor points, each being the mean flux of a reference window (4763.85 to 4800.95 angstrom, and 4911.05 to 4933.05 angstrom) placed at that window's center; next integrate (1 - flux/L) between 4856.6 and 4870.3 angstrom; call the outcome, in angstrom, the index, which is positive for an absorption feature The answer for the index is 2.1 angstrom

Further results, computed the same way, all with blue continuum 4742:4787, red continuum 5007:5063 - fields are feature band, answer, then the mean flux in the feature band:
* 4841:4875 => 3.76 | 31.1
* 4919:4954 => -1.58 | 36.7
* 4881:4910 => -1.30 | 36.6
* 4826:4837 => 0.70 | 32.7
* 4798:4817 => 0.46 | 34.1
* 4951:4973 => 0.37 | 34.6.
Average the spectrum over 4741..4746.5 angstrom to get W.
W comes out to 36.1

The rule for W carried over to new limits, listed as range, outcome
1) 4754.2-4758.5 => 29.5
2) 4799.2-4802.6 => 32.9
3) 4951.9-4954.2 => 36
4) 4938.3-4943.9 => 34.9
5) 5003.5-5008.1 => 33.7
